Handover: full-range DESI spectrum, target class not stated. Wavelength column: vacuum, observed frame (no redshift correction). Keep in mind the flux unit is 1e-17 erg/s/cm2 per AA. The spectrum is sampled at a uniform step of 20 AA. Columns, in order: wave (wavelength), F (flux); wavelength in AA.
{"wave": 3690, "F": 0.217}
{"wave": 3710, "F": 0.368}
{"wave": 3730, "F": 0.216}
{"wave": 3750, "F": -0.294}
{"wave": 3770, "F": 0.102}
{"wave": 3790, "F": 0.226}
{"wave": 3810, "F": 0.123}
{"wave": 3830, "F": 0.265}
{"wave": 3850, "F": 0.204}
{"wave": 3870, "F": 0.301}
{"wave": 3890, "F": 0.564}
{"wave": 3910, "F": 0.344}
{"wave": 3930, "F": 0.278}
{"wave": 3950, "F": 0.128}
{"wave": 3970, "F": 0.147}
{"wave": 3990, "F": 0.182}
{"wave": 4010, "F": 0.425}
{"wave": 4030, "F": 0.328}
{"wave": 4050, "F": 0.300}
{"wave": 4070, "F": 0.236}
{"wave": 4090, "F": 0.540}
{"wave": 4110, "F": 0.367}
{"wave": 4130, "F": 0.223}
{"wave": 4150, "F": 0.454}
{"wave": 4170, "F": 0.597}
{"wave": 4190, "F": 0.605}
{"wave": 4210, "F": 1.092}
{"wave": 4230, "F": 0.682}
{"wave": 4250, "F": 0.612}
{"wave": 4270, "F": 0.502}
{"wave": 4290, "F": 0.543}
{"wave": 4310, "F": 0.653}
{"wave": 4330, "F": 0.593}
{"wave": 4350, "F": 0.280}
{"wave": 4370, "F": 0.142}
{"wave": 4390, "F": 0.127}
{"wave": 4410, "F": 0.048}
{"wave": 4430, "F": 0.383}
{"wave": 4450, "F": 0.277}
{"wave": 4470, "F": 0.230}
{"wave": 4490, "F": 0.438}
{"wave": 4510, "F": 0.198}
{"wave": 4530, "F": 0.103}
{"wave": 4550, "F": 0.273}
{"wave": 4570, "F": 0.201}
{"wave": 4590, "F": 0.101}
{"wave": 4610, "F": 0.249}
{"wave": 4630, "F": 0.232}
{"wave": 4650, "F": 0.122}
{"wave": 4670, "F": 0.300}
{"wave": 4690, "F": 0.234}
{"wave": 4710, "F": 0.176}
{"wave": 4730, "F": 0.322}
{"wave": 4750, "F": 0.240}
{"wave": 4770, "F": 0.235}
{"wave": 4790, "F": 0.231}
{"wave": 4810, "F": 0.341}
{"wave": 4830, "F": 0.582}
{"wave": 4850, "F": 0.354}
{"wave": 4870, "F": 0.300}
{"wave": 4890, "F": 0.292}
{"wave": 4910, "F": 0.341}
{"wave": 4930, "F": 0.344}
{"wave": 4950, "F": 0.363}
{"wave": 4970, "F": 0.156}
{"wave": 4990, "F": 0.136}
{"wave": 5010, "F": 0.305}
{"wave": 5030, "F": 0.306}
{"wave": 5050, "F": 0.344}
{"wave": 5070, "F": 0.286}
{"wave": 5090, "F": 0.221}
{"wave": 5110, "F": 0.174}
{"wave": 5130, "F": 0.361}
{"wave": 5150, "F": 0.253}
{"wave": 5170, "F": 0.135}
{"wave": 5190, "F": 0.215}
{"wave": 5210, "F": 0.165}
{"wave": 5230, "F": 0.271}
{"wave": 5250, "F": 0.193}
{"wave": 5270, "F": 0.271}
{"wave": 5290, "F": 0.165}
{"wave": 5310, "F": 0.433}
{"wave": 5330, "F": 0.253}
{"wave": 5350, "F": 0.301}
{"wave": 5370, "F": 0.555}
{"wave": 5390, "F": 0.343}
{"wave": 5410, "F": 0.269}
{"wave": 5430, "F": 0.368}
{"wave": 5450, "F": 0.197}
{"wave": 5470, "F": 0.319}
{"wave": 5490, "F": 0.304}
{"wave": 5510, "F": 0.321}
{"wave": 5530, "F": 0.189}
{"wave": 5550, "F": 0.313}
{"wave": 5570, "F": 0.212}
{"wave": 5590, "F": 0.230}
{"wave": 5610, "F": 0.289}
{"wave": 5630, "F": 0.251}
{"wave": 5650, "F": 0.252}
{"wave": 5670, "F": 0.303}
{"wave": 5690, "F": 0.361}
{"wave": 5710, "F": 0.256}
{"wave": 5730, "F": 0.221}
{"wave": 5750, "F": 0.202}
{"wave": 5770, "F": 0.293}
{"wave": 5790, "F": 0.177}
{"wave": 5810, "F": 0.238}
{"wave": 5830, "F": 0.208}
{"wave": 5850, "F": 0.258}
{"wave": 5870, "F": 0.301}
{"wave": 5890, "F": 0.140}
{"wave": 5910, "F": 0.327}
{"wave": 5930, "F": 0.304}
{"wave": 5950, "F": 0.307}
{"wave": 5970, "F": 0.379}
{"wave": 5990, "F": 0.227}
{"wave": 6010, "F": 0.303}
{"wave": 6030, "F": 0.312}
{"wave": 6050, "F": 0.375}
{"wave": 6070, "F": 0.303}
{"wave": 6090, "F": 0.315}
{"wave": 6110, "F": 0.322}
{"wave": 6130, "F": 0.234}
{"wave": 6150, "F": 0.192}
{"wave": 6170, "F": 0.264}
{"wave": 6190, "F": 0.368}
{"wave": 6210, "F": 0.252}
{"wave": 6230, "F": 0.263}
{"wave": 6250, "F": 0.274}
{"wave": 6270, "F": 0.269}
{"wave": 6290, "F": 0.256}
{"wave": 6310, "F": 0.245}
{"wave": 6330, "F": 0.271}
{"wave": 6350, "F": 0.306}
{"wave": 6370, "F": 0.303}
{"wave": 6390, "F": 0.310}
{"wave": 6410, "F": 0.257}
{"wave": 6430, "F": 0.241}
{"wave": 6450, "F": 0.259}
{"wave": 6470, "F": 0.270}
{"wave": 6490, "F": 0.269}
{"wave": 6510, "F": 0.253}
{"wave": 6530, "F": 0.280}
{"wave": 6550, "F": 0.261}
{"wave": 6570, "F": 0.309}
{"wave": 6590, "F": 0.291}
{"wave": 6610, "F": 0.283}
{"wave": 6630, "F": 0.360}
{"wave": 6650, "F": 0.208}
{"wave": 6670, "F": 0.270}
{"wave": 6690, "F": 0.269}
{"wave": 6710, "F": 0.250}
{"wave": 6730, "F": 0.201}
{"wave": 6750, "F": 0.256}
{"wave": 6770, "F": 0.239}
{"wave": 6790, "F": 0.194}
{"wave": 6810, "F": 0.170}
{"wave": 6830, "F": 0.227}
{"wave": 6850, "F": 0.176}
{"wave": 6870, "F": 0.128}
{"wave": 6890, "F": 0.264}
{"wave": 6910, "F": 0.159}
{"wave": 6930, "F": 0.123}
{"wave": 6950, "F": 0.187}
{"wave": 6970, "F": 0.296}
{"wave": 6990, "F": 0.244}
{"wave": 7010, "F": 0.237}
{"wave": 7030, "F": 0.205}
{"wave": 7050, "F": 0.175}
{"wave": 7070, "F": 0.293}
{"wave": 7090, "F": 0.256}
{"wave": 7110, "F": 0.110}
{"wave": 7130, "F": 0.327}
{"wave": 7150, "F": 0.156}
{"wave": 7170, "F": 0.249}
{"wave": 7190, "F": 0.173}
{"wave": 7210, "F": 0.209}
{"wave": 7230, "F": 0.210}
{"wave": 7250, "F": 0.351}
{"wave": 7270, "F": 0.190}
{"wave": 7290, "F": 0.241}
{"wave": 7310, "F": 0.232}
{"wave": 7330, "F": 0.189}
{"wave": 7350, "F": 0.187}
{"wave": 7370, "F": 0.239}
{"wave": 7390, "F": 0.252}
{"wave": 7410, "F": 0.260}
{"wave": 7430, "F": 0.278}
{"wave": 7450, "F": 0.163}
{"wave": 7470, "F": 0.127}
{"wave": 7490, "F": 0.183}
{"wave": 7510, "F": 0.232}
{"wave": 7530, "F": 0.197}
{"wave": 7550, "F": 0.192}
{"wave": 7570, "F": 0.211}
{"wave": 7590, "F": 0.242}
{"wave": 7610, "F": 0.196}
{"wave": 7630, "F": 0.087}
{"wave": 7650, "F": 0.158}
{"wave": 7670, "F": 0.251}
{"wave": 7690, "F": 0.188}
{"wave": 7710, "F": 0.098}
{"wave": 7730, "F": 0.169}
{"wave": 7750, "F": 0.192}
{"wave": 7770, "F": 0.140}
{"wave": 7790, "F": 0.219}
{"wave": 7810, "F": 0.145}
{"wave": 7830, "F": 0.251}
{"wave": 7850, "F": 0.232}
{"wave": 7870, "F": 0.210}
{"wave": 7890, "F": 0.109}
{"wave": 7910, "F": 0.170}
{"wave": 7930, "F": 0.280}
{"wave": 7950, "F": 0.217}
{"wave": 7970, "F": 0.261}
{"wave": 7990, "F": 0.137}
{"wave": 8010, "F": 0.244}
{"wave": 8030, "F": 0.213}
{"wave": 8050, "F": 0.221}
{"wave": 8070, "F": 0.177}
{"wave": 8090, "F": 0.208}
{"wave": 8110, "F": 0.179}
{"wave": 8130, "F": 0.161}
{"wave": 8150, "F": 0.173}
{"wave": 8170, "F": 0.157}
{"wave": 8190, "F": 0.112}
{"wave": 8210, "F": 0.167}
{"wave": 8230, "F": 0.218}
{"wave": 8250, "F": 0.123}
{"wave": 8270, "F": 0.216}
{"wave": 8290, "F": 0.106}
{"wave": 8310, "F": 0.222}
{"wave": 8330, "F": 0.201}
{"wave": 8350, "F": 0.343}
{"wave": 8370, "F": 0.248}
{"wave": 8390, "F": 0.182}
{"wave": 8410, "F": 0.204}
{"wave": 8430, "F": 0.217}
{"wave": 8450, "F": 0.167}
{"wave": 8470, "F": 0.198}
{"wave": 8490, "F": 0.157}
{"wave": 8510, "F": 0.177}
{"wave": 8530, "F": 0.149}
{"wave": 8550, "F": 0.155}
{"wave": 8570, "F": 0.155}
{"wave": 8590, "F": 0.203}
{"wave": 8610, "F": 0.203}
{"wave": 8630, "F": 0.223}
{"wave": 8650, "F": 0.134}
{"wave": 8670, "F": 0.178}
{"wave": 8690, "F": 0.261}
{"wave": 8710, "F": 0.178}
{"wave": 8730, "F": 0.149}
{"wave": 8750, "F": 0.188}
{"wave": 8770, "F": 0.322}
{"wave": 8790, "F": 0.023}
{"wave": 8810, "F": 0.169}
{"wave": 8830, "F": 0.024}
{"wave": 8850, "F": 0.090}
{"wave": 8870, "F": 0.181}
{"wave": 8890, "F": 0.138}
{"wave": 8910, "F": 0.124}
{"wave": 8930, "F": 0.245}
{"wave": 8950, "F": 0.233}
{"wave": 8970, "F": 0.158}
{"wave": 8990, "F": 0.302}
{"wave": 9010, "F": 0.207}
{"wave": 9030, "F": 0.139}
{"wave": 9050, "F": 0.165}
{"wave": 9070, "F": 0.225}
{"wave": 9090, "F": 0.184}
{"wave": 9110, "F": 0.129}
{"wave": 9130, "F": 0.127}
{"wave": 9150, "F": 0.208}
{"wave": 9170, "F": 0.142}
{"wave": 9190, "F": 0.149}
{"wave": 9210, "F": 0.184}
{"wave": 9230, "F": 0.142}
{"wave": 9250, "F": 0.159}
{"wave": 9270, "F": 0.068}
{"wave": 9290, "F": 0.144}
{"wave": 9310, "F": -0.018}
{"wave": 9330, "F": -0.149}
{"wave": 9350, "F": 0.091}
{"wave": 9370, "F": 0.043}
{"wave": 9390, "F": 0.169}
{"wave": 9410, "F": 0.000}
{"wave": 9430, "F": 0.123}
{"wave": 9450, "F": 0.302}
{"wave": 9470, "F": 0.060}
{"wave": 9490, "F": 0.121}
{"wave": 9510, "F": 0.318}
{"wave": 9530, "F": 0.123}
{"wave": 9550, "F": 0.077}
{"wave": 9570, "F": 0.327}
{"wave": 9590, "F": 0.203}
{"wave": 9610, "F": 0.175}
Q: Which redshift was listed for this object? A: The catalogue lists 2.46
